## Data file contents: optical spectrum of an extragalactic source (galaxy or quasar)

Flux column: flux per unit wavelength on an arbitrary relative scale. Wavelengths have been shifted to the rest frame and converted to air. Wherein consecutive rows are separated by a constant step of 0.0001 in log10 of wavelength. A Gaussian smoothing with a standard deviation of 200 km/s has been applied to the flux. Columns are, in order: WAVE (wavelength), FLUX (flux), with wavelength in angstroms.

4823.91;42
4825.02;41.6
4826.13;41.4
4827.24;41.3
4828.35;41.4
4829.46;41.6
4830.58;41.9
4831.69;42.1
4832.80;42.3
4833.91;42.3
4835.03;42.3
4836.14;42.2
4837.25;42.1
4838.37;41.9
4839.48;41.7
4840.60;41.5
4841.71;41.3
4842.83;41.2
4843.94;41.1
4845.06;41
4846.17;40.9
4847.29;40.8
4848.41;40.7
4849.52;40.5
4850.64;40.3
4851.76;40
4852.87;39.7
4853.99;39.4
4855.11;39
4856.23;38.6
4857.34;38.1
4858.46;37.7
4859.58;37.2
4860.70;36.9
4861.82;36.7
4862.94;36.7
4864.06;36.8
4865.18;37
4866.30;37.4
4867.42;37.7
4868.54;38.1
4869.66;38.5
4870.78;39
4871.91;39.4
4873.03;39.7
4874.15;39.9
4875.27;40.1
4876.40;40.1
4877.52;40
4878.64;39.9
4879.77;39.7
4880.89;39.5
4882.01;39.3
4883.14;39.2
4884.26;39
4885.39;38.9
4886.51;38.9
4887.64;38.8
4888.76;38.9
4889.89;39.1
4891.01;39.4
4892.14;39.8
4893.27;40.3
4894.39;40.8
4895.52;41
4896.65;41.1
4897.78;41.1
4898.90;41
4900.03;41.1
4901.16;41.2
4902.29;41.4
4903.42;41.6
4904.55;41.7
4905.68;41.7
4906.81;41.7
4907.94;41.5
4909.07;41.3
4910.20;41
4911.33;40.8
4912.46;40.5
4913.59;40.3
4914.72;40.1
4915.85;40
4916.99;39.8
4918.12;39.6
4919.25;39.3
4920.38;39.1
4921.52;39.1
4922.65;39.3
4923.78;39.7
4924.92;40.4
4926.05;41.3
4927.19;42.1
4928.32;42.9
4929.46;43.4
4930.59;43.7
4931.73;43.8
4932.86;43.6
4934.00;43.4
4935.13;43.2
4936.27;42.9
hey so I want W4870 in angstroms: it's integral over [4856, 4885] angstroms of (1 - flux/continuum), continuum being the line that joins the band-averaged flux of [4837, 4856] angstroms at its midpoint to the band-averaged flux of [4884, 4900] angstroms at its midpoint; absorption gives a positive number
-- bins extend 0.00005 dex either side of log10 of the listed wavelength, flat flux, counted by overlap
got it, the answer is 1.2 angstroms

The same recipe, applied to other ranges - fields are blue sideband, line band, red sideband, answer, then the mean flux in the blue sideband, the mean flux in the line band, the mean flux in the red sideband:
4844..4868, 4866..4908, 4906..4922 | -0.35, 38.8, 39.9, 40.3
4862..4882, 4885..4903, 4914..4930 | -0.32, 38.8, 40.2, 40.4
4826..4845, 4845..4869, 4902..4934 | 1.69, 41.7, 38.7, 41.1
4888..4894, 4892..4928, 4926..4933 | 0.51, 39.6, 40.7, 43.1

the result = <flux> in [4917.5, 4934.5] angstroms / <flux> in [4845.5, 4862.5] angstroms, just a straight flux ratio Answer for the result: 1.06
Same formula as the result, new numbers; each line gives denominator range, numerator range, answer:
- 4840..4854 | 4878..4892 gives 0.96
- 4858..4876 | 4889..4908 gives 1.07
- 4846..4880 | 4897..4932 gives 1.05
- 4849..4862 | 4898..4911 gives 1.07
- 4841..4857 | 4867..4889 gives 0.97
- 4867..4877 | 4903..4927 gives 1.03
